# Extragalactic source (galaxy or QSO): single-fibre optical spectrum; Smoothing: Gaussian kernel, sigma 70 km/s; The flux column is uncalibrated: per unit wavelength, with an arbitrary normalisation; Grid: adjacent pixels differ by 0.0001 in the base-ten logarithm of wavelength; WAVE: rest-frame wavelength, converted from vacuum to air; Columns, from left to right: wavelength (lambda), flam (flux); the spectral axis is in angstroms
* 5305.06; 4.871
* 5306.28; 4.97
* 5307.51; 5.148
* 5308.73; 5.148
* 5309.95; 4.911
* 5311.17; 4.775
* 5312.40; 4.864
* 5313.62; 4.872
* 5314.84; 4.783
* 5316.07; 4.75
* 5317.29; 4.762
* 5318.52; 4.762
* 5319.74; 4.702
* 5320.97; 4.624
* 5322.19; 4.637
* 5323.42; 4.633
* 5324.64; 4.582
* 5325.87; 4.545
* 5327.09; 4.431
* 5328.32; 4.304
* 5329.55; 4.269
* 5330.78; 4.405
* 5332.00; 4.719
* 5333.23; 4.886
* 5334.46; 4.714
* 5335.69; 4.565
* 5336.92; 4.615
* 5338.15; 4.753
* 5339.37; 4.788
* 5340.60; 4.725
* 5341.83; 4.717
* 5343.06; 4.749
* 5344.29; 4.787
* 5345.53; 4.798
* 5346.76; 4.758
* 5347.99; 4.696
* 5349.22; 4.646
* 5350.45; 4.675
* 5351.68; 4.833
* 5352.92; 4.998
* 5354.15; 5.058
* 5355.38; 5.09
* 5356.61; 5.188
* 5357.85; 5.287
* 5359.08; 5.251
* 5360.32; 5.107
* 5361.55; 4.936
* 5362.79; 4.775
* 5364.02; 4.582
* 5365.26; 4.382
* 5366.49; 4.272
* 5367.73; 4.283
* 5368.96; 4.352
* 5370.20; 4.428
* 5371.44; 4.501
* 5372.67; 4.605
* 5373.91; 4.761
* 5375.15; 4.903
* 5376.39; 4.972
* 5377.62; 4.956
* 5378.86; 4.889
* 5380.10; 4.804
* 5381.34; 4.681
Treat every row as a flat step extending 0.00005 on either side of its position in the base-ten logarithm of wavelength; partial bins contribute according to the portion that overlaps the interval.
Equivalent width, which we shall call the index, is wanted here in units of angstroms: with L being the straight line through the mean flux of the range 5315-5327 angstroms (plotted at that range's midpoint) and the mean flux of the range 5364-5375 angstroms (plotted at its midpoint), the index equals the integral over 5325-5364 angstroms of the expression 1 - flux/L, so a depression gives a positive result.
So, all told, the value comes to -1.74 angstroms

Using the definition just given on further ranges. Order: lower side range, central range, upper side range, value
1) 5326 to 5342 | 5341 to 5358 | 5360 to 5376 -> -1.0 angstroms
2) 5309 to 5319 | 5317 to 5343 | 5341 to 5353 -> 0.9 angstroms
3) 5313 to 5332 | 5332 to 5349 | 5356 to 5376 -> -0.3 angstroms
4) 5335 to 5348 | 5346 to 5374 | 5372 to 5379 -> 0.2 angstroms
